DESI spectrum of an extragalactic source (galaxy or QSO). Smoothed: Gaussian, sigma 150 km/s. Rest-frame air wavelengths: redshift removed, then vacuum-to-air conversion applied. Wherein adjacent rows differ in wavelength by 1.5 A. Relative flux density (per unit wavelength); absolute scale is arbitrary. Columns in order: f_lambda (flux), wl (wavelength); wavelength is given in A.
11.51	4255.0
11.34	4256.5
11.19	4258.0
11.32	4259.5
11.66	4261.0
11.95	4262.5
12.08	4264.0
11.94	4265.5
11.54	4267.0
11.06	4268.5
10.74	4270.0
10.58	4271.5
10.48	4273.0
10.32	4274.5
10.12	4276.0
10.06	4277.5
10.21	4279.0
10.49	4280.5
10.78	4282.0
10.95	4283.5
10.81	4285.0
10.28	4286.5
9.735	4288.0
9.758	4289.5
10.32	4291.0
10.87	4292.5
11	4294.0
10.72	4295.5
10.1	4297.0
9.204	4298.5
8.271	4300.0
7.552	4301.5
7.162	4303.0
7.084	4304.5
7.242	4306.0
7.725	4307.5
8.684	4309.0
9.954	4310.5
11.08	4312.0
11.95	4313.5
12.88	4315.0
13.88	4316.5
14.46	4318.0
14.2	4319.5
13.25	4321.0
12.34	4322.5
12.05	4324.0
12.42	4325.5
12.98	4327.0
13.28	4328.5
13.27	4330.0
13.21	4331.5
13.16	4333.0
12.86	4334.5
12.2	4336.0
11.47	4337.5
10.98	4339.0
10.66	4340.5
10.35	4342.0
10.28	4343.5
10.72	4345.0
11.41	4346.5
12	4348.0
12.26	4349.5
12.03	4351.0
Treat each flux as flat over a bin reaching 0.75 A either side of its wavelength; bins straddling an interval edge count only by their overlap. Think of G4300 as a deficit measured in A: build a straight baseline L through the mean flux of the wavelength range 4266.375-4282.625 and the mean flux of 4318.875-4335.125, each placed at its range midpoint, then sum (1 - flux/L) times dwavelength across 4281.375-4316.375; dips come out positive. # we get 5.6 A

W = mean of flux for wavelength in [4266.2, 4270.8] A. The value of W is 11.1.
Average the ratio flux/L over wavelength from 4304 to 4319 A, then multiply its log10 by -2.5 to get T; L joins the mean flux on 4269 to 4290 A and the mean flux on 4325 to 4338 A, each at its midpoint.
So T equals 0.126 mag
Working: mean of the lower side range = 10.4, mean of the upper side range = 12.8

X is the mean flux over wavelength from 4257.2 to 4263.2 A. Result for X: 11.5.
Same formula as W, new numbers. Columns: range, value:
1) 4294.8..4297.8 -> 10.4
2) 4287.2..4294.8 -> 10.3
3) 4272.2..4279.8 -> 10.2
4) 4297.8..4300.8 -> 8.71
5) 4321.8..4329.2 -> 12.6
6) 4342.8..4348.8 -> 11.1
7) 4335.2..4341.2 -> 11.3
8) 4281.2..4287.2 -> 10.7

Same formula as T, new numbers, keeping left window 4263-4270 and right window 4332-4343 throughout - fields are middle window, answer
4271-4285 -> 0.11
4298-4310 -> 0.42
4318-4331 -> -0.12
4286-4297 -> 0.12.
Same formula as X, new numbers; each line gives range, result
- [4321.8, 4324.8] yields 12.2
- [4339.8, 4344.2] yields 10.4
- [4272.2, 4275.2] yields 10.4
